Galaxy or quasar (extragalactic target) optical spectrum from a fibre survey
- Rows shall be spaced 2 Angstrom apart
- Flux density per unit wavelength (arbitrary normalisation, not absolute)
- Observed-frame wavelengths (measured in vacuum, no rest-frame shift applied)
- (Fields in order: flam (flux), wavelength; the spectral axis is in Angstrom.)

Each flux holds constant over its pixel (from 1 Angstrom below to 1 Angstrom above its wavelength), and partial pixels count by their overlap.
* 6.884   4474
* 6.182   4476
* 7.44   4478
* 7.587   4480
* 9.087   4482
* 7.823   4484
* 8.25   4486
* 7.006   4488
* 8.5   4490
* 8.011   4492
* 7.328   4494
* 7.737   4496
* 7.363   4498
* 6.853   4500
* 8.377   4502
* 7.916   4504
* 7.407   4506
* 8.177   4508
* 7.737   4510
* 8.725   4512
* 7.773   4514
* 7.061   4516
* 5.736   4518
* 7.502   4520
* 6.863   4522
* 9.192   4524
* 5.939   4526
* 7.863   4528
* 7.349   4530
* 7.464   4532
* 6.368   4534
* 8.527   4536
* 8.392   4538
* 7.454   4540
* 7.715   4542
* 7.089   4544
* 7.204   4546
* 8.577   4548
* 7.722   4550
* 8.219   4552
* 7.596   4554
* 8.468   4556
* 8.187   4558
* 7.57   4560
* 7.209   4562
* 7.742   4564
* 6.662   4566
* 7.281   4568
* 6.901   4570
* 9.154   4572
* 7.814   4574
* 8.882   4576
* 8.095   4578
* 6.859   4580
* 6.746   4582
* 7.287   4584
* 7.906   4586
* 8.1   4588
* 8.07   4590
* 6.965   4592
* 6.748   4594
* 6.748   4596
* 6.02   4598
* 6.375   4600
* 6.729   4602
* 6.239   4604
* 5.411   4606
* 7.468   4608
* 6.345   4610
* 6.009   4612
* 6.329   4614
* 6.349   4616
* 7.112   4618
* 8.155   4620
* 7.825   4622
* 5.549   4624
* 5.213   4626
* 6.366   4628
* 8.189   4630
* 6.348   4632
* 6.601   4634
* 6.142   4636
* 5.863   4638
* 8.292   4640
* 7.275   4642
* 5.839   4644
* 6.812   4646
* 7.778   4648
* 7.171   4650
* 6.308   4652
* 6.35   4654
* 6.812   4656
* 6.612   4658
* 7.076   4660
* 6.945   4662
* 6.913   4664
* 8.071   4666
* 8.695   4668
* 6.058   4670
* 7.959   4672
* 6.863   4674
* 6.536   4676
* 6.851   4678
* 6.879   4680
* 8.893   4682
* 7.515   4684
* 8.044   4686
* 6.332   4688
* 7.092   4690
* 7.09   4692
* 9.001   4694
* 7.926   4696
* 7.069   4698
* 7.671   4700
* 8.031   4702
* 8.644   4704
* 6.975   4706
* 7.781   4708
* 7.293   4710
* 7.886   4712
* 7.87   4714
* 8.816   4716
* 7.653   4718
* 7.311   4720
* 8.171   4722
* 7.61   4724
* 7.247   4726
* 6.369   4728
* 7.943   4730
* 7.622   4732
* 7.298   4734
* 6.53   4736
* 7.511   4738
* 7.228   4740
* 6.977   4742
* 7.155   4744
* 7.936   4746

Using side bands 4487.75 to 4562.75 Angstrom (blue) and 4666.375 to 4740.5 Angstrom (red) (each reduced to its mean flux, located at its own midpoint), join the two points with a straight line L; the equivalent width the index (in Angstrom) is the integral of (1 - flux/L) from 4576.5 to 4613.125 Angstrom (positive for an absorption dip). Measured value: 3.3 Angstrom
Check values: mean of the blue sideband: 7.64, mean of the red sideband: 7.53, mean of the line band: 6.92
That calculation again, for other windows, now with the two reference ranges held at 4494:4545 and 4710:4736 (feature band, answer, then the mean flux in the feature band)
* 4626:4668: 3.78 Angstrom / 6.89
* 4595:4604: 1.33 Angstrom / 6.44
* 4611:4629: 2.43 Angstrom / 6.55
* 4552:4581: -0.80 Angstrom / 7.76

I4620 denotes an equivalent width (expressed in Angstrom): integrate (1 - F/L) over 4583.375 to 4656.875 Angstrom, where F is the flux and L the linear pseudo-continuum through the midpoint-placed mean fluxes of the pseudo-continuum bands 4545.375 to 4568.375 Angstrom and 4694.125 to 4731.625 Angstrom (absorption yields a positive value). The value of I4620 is 8.9 Angstrom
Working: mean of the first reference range 7.72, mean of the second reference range 7.71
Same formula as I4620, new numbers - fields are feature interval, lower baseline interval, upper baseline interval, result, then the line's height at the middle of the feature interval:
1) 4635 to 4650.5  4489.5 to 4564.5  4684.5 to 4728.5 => 1.5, 7.65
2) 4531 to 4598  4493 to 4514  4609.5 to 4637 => -4.0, 7.18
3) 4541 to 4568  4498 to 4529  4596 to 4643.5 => -1.9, 7.18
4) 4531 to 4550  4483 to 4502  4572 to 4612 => -0.6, 7.41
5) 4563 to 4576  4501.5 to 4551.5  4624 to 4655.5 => -0.8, 7.25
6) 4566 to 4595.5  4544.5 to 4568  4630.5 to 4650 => -0.5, 7.45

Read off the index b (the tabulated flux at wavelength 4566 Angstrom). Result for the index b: 6.662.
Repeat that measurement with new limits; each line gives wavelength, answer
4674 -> 6.863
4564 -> 7.742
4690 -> 7.092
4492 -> 8.011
